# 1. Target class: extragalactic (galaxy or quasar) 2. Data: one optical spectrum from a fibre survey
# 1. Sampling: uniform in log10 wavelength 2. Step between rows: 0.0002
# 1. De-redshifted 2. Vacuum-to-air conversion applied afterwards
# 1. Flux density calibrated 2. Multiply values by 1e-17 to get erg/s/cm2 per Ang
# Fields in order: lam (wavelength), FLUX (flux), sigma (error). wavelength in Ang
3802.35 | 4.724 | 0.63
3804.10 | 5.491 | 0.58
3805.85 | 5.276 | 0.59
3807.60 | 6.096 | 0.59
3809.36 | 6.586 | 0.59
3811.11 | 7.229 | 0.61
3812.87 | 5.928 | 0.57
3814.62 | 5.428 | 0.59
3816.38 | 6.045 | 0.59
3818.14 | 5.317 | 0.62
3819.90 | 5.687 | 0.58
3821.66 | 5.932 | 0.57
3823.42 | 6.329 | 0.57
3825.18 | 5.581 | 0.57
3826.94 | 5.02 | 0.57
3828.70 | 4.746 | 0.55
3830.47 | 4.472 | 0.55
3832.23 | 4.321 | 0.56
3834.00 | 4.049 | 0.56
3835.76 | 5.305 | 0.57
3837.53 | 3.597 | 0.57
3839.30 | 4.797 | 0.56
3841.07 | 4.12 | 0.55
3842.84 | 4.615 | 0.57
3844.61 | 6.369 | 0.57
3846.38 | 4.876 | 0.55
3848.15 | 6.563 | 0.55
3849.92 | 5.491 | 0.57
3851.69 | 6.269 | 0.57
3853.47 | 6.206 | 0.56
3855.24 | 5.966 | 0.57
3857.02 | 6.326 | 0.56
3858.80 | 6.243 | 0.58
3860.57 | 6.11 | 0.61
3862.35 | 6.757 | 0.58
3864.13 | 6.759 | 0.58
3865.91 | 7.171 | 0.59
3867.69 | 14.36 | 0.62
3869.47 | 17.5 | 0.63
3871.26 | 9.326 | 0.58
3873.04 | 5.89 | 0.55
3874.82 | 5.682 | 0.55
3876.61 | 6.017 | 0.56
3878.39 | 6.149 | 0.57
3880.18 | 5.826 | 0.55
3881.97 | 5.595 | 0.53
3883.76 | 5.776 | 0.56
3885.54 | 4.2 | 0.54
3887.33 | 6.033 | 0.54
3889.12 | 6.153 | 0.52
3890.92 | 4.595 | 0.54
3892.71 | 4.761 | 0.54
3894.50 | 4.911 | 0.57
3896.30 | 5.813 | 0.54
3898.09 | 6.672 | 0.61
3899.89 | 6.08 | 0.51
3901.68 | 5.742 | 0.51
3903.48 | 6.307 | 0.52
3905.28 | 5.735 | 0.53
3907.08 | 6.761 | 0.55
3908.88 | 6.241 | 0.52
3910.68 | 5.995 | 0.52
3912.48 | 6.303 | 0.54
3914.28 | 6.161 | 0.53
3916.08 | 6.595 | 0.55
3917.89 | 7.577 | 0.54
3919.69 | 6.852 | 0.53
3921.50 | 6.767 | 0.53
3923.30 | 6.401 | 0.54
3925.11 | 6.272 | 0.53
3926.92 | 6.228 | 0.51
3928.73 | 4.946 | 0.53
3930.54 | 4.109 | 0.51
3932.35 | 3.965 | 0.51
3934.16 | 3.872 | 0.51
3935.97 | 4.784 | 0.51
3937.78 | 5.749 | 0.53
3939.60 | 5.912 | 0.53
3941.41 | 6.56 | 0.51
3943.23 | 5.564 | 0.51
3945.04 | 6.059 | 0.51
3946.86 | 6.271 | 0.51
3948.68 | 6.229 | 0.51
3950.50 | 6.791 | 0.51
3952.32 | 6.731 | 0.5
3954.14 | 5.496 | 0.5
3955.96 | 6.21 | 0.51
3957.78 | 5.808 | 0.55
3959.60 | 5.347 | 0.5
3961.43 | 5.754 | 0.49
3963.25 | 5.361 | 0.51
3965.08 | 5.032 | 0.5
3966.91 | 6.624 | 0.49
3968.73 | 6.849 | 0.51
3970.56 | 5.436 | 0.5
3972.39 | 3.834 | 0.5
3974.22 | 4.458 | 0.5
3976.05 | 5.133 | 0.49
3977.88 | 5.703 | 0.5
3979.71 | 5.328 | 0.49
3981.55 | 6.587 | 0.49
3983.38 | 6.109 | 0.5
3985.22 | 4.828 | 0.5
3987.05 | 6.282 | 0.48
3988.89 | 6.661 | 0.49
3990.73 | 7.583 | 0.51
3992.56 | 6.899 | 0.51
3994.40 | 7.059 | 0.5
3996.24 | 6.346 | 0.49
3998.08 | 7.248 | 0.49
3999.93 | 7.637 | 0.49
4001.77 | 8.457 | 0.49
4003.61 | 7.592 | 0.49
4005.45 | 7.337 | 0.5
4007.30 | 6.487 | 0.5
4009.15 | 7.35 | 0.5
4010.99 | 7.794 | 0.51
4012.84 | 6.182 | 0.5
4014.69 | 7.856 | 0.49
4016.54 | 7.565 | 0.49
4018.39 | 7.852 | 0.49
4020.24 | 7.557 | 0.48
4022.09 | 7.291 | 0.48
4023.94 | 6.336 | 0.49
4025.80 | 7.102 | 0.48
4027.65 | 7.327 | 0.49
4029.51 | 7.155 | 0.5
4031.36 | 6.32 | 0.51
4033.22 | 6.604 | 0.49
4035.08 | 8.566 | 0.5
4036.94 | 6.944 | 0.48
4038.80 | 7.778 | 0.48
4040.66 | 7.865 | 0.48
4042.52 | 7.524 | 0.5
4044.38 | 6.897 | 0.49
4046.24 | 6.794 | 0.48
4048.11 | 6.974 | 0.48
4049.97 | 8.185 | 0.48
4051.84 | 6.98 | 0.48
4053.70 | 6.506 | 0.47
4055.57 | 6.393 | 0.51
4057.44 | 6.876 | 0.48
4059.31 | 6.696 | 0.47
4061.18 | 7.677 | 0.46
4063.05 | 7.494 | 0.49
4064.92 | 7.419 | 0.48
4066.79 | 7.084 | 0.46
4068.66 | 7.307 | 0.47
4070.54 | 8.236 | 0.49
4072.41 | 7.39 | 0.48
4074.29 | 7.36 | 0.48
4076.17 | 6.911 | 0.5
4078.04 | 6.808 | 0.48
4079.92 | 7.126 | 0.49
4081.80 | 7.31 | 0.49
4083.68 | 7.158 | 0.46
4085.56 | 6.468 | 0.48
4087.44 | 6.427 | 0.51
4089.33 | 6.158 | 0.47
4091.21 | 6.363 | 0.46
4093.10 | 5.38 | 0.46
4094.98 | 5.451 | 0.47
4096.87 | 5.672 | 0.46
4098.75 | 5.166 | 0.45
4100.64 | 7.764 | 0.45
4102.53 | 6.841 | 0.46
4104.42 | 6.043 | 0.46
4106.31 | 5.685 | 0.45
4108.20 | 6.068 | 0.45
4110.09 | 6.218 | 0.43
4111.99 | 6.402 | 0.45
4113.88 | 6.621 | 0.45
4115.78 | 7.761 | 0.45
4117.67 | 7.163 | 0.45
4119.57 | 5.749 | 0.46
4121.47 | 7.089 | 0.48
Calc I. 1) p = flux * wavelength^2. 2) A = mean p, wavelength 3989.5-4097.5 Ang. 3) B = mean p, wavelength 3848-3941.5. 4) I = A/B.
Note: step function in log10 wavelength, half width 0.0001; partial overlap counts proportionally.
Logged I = 1.20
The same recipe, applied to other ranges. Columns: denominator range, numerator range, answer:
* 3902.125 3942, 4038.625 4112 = 1.25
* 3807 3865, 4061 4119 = 1.36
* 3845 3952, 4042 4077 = 1.24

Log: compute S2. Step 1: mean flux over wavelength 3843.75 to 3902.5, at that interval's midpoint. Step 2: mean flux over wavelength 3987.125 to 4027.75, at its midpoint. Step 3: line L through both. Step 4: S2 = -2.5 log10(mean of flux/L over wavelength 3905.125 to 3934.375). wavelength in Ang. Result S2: 0.143 mag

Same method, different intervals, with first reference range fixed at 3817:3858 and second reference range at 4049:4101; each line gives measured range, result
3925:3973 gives 0.08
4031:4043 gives -0.13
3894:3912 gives -0.06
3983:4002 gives -0.08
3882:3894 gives 0.07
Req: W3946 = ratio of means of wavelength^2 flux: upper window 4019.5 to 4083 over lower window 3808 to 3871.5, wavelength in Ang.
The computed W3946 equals 1.27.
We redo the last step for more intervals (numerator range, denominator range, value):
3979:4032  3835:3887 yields 1.15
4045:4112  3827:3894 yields 1.22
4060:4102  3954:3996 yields 1.23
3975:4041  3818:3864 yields 1.39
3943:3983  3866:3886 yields 0.76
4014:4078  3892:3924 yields 1.25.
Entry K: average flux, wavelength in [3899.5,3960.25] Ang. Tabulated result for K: 5.96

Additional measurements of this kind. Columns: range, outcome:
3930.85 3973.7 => 5.63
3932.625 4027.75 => 6.33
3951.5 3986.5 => 5.62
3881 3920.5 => 5.95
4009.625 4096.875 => 7.06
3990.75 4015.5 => 7.26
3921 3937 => 5.23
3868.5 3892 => 6.83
